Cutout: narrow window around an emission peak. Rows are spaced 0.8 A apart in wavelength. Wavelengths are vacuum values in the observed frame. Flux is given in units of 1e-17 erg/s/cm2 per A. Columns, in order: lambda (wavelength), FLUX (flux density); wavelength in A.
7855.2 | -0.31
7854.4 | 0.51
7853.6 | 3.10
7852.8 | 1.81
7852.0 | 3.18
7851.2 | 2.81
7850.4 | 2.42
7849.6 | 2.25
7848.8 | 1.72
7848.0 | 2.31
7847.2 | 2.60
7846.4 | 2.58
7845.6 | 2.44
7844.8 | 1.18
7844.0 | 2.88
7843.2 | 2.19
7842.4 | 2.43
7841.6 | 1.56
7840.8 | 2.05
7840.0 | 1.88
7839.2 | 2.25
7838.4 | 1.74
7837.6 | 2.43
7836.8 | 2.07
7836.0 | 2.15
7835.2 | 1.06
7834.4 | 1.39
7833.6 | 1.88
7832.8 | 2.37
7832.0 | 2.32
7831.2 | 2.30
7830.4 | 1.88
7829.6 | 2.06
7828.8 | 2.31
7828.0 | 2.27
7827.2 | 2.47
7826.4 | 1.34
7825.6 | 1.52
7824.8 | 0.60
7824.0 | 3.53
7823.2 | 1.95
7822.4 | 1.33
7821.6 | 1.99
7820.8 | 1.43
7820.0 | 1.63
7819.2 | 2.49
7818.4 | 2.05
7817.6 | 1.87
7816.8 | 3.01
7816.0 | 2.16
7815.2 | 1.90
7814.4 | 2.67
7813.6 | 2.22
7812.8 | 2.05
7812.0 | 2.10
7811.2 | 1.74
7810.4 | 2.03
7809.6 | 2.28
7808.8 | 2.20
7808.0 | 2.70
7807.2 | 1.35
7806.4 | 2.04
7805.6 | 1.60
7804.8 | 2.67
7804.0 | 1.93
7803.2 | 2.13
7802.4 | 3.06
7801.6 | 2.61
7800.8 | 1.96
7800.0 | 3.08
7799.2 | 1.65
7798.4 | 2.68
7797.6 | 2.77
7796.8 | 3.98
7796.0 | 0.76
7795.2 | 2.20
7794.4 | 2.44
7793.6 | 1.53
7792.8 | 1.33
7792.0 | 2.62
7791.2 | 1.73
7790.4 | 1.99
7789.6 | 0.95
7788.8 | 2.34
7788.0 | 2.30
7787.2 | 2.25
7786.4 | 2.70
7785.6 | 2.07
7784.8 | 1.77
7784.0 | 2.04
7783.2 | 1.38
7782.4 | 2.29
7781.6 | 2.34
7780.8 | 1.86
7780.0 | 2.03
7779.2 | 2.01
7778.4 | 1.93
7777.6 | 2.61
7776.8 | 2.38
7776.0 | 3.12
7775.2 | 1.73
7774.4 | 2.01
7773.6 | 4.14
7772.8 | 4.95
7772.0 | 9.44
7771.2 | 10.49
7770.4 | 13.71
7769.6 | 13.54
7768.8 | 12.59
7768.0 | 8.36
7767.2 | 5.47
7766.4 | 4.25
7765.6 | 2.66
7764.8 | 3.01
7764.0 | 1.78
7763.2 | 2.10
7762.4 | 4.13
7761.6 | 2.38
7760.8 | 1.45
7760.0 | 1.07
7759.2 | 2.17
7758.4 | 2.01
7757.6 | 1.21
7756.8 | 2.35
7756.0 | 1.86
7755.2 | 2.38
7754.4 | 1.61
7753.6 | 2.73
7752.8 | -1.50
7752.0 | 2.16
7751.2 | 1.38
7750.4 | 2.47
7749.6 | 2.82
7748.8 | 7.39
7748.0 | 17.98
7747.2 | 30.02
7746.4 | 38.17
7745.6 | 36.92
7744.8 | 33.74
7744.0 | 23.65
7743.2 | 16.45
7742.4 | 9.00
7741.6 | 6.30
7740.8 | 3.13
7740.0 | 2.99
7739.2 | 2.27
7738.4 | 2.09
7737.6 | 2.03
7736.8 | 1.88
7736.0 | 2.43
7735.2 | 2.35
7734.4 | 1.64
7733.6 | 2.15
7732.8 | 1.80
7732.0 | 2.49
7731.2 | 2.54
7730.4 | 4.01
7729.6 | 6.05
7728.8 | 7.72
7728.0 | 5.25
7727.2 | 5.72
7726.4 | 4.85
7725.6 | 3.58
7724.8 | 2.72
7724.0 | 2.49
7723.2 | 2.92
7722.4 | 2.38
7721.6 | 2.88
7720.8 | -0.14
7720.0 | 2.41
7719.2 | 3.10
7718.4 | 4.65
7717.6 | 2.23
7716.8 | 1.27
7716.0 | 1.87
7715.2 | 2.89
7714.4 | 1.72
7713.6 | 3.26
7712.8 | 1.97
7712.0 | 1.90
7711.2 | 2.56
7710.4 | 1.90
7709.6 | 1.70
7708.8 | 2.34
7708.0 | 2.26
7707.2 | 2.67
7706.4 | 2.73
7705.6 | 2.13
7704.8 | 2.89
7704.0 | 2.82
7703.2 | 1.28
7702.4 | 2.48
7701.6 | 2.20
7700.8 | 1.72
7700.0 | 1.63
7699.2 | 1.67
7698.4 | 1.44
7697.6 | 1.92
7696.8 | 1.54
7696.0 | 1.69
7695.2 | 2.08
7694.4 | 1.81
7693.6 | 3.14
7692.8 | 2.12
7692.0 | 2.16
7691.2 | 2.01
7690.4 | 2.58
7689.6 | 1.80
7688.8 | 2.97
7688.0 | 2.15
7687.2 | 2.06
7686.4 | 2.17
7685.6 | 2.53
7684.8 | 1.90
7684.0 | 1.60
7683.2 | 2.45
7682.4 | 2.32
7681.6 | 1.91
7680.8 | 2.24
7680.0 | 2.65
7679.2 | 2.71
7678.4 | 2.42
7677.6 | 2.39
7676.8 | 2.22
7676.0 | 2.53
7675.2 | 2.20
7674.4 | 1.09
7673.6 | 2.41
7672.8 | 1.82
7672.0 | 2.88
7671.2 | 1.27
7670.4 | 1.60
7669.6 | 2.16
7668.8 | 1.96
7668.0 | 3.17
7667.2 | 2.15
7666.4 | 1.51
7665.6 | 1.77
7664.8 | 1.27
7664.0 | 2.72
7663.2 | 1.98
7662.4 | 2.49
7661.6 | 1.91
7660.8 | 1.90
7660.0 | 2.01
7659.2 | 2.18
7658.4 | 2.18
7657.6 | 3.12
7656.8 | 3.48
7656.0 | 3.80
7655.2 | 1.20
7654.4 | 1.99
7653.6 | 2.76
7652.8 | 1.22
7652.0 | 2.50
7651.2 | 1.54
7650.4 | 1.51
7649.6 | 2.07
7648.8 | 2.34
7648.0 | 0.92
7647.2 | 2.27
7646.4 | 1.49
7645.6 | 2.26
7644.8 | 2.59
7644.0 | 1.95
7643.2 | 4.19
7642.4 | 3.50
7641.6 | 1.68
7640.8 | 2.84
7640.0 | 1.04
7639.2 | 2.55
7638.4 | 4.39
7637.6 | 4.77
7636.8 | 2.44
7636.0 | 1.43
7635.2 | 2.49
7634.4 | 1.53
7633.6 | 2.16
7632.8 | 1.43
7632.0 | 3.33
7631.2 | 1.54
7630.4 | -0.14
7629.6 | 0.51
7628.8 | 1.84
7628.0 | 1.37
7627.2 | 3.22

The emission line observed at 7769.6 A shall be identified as [N II] 6583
